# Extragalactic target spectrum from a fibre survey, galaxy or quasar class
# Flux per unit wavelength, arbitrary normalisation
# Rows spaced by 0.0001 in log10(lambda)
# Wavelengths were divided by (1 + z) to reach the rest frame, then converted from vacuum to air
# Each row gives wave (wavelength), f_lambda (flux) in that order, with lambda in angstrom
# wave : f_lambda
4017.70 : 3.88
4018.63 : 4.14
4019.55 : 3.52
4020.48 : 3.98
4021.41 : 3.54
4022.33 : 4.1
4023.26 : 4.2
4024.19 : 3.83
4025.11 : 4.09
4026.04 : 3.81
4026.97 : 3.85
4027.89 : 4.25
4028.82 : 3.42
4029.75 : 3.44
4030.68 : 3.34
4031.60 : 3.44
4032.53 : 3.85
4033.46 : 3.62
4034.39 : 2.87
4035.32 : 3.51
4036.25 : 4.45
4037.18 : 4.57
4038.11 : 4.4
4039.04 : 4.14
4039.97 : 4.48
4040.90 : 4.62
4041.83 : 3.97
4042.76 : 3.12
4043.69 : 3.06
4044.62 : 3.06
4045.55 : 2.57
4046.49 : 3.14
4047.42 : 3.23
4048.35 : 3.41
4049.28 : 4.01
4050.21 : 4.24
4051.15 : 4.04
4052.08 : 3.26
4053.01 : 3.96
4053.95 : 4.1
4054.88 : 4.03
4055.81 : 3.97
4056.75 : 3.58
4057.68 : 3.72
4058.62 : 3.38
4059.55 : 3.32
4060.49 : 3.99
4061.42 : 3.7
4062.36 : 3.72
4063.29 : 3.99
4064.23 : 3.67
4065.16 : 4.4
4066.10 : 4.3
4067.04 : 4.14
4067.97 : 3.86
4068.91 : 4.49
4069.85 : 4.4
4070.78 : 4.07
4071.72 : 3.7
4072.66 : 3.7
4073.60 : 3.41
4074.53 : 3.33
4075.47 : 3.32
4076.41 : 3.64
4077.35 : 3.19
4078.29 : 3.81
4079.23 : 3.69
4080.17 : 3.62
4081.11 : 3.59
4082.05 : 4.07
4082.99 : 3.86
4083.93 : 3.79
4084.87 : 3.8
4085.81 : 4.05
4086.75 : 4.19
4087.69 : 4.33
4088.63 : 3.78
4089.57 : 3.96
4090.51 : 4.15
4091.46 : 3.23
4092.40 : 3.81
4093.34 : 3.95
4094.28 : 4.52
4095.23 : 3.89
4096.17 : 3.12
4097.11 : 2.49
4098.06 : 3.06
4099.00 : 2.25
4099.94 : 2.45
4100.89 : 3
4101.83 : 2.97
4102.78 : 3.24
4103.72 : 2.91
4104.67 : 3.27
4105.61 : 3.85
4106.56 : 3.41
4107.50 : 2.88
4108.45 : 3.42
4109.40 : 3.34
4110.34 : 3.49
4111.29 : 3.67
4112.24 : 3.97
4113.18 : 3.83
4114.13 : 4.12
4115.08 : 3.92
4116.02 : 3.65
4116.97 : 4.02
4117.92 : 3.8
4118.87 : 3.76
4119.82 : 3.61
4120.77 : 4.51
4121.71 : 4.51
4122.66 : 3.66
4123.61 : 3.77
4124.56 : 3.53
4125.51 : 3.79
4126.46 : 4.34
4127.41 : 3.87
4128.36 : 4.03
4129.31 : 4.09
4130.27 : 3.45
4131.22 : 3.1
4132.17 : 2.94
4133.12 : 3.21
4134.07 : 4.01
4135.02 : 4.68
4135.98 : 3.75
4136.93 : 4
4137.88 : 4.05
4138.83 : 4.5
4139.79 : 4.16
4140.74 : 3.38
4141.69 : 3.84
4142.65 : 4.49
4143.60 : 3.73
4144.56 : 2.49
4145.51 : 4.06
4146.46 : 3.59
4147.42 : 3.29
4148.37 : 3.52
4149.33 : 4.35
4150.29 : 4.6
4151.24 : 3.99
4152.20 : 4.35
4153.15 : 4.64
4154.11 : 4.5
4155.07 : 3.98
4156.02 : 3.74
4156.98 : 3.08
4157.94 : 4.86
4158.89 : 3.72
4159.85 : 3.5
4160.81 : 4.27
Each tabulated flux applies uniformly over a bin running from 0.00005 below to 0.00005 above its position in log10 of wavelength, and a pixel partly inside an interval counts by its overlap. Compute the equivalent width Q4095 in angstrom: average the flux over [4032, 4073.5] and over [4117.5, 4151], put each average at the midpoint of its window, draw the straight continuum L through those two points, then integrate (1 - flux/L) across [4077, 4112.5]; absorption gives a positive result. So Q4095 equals 2.78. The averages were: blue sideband 3.81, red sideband 3.84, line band 3.53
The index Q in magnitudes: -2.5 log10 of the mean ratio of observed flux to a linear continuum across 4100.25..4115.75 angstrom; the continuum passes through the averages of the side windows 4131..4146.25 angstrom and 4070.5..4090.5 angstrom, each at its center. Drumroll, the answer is 0.10 mag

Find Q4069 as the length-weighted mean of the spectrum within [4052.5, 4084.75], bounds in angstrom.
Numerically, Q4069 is 3.81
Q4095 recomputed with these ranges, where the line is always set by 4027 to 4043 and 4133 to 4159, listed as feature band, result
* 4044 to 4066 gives 1.1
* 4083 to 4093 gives 0.0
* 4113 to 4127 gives 0.1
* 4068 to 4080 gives 0.5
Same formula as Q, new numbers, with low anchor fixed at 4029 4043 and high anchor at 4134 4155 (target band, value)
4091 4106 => 0.209 mag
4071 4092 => 0.050 mag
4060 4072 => -0.039 mag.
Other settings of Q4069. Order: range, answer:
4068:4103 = 3.62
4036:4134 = 3.7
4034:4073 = 3.82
